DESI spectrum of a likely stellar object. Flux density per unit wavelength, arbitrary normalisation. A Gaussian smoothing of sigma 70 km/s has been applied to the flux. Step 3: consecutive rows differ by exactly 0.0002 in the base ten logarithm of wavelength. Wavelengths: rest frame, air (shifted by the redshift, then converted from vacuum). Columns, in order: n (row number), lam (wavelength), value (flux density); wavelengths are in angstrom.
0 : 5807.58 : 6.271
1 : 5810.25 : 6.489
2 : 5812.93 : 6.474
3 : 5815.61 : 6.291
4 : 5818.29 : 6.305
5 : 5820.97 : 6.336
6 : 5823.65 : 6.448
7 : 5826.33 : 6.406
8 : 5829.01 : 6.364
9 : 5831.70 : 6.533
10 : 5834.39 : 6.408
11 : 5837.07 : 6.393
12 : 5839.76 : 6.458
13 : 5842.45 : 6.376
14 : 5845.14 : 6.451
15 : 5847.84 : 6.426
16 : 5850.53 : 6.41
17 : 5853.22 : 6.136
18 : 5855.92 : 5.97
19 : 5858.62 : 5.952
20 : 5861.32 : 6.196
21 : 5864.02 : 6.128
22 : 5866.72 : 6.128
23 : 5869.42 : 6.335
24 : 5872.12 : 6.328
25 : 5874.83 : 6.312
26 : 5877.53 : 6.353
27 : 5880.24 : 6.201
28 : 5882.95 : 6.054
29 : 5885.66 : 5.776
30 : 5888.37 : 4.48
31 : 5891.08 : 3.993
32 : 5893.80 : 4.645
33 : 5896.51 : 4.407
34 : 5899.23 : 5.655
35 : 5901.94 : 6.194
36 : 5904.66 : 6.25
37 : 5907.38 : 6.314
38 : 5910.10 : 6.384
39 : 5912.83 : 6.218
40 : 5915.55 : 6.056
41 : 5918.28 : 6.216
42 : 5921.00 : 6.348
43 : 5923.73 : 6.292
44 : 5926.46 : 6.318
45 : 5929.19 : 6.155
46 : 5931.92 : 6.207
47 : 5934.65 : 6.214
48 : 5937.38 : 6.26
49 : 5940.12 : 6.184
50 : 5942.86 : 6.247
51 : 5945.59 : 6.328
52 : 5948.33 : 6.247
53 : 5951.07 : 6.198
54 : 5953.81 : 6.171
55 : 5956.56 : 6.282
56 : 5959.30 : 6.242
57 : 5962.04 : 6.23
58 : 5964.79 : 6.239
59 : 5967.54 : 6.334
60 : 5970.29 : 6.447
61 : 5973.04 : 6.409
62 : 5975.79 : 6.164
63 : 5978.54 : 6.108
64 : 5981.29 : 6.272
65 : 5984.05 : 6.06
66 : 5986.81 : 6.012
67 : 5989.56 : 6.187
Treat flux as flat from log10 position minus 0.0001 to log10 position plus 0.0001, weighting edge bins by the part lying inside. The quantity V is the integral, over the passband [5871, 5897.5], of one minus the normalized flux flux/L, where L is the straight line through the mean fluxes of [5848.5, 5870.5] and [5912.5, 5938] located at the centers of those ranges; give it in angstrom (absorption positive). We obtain 3.1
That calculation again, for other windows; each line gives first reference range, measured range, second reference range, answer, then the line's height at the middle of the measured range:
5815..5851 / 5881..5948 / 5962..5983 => 4.59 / 6.33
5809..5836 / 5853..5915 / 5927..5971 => 4.78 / 6.33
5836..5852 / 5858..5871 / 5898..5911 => 0.35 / 6.33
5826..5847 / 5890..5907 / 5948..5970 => 2.84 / 6.34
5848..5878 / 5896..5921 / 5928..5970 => 0.75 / 6.23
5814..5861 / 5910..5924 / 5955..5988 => 0.08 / 6.27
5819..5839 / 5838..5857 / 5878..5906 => -0.65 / 6.11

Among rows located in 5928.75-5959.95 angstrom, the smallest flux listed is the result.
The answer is 6.155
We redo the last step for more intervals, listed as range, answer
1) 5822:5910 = 3.993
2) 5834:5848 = 6.376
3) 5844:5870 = 5.952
